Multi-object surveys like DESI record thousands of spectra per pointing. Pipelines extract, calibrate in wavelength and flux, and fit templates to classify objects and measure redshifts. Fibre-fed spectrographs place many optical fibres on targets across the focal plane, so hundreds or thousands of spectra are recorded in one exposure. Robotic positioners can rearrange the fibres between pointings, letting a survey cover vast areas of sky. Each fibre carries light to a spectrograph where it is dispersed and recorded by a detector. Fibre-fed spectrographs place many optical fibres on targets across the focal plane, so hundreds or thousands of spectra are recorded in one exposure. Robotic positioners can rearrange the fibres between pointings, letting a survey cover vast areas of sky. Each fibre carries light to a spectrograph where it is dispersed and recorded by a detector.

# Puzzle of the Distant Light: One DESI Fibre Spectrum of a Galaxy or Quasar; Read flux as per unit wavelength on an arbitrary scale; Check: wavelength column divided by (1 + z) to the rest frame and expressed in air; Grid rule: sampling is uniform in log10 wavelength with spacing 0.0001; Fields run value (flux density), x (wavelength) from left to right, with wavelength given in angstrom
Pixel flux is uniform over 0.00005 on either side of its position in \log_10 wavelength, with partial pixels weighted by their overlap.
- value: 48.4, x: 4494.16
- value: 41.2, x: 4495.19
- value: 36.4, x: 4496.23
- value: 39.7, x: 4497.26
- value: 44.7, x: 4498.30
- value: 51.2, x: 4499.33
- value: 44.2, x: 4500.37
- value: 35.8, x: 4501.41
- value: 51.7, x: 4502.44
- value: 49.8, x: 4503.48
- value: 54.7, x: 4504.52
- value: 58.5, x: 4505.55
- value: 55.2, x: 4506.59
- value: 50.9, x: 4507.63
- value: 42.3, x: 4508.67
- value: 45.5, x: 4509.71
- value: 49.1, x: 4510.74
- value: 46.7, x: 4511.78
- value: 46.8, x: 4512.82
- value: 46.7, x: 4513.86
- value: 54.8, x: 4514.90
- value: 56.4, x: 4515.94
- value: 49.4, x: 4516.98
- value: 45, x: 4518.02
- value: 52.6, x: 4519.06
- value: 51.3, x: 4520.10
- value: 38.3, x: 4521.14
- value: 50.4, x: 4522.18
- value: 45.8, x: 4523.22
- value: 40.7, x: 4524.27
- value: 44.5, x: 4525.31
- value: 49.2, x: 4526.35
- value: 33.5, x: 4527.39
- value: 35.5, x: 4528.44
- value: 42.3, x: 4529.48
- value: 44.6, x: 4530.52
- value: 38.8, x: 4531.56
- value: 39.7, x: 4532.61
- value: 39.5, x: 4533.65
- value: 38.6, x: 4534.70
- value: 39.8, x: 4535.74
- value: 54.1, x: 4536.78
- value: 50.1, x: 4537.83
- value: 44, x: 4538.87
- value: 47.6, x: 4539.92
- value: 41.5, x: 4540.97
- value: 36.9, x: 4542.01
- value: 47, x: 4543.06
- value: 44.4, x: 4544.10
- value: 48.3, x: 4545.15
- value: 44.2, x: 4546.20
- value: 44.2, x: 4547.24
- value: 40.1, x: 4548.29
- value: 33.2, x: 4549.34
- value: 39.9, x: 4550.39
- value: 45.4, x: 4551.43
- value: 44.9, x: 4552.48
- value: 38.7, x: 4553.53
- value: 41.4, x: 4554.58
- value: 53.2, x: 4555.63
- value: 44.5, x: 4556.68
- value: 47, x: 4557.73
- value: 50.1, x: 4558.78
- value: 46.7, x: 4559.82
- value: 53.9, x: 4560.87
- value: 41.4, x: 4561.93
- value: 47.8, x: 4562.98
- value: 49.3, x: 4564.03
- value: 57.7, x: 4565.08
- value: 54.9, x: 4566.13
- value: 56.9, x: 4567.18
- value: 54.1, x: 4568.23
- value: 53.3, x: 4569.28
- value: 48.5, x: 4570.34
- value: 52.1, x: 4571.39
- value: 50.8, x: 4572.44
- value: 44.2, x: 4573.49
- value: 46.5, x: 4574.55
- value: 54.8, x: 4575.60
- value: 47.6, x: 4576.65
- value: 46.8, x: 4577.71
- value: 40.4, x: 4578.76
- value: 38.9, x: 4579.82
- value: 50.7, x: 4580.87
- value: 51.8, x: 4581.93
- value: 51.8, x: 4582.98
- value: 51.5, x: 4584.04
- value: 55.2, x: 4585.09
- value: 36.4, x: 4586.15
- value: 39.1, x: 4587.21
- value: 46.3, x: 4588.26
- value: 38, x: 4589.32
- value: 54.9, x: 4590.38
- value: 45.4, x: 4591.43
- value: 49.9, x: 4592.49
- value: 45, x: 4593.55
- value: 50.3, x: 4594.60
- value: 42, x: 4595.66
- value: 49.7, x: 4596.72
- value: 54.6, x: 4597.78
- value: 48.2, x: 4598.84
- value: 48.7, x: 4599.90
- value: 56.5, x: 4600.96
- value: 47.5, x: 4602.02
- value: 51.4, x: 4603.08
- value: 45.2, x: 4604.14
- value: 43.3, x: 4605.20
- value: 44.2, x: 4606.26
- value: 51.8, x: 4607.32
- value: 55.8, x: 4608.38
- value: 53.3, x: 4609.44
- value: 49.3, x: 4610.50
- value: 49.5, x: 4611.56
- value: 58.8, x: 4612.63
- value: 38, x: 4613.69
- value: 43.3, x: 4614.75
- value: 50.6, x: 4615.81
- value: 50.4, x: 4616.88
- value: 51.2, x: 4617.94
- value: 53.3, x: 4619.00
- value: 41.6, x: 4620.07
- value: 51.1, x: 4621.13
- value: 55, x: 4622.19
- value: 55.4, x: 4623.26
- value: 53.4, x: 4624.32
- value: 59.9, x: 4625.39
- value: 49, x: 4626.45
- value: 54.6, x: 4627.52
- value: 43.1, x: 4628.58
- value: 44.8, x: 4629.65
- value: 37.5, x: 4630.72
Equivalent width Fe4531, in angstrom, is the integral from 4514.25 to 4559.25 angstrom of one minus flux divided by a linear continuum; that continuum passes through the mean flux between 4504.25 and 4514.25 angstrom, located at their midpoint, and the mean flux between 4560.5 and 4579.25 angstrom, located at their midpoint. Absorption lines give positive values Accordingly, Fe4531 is 4.8 angstrom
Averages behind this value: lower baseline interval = 49.6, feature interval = 44.4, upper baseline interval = 50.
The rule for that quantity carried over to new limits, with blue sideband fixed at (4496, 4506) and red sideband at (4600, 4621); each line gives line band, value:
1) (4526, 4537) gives 1.5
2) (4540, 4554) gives 1.6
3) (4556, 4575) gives -0.7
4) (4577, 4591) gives 0.7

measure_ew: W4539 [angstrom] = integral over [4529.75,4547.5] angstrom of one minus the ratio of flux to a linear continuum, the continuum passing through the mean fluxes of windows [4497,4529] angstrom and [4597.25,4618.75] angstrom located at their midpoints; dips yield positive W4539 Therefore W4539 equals 1.5 angstrom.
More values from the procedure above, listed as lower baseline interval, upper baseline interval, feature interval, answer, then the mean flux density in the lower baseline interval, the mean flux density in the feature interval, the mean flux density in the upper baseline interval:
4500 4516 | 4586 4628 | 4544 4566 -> 1.5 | 49.2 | 45.7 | 49.2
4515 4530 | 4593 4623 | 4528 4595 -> 1.7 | 45.6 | 46.2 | 49.3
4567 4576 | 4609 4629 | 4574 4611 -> 2.0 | 51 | 48.1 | 50.6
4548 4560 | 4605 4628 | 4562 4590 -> -1.5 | 43.8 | 48.6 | 50.7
